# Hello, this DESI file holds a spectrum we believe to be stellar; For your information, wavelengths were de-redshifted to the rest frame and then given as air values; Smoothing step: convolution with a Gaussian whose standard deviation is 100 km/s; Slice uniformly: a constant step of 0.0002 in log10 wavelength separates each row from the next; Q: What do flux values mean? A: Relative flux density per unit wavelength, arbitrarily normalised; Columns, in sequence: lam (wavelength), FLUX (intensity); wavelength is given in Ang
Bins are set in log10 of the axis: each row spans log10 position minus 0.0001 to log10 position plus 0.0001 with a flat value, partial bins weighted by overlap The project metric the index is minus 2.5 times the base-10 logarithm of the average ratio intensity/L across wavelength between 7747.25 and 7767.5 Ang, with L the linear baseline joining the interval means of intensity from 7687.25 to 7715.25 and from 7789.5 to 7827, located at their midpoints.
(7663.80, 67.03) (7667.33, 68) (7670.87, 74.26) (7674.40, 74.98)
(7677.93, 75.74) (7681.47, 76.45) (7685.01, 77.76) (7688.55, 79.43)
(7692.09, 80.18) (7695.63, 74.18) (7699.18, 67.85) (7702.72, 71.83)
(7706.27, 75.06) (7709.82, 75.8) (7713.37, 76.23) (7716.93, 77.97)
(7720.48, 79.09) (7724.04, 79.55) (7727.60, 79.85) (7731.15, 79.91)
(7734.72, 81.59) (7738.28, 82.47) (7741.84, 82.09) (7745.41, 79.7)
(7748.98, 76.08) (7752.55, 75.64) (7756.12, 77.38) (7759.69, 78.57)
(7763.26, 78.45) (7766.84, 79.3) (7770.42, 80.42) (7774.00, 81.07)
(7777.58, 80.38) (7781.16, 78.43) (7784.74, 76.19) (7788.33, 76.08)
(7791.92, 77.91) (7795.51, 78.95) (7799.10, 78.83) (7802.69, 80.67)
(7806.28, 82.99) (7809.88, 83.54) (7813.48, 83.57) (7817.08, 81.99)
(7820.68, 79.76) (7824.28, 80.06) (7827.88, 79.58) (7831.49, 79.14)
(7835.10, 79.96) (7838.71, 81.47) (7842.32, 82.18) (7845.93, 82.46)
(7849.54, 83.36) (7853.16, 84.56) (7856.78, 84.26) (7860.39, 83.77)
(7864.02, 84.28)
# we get 0.01 mag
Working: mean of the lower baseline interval 75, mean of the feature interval 77.5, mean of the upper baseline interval 80.7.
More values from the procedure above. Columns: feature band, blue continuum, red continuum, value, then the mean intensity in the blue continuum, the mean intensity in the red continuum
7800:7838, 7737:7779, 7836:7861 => 0.010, 79.2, 83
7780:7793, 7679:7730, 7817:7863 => 0.037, 76.6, 81.8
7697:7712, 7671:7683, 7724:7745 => 0.077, 75.5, 81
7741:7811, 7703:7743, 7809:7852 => 0.014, 78.7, 81.4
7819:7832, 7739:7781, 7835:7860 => 0.030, 79.1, 82.9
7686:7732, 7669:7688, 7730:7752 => 0.019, 76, 80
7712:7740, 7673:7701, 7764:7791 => -0.035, 75.8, 78.8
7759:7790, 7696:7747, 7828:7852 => 0.007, 77.7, 81.4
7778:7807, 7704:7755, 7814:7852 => 0.020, 78.6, 81.1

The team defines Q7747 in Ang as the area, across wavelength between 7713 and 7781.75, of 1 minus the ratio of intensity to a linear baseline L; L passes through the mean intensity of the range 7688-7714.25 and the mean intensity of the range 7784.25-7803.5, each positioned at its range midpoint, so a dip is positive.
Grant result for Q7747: -2.5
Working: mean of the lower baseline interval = 74.8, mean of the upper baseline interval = 78.1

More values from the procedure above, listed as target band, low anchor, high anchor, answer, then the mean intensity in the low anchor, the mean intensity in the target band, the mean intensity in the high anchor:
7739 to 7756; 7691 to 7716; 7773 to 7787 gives -0.4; 74.4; 78.5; 78.8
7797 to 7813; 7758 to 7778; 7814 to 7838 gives -0.3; 79.6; 81.6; 80.3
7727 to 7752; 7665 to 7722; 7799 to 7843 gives -0.9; 75.2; 80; 81.1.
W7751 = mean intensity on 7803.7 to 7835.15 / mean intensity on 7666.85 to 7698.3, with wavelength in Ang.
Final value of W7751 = 1.1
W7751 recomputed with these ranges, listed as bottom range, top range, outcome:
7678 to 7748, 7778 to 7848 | 1.03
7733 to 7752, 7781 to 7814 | 0.99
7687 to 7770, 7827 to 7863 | 1.06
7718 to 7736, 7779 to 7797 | 0.97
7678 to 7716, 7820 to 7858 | 1.08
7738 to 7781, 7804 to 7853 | 1.03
